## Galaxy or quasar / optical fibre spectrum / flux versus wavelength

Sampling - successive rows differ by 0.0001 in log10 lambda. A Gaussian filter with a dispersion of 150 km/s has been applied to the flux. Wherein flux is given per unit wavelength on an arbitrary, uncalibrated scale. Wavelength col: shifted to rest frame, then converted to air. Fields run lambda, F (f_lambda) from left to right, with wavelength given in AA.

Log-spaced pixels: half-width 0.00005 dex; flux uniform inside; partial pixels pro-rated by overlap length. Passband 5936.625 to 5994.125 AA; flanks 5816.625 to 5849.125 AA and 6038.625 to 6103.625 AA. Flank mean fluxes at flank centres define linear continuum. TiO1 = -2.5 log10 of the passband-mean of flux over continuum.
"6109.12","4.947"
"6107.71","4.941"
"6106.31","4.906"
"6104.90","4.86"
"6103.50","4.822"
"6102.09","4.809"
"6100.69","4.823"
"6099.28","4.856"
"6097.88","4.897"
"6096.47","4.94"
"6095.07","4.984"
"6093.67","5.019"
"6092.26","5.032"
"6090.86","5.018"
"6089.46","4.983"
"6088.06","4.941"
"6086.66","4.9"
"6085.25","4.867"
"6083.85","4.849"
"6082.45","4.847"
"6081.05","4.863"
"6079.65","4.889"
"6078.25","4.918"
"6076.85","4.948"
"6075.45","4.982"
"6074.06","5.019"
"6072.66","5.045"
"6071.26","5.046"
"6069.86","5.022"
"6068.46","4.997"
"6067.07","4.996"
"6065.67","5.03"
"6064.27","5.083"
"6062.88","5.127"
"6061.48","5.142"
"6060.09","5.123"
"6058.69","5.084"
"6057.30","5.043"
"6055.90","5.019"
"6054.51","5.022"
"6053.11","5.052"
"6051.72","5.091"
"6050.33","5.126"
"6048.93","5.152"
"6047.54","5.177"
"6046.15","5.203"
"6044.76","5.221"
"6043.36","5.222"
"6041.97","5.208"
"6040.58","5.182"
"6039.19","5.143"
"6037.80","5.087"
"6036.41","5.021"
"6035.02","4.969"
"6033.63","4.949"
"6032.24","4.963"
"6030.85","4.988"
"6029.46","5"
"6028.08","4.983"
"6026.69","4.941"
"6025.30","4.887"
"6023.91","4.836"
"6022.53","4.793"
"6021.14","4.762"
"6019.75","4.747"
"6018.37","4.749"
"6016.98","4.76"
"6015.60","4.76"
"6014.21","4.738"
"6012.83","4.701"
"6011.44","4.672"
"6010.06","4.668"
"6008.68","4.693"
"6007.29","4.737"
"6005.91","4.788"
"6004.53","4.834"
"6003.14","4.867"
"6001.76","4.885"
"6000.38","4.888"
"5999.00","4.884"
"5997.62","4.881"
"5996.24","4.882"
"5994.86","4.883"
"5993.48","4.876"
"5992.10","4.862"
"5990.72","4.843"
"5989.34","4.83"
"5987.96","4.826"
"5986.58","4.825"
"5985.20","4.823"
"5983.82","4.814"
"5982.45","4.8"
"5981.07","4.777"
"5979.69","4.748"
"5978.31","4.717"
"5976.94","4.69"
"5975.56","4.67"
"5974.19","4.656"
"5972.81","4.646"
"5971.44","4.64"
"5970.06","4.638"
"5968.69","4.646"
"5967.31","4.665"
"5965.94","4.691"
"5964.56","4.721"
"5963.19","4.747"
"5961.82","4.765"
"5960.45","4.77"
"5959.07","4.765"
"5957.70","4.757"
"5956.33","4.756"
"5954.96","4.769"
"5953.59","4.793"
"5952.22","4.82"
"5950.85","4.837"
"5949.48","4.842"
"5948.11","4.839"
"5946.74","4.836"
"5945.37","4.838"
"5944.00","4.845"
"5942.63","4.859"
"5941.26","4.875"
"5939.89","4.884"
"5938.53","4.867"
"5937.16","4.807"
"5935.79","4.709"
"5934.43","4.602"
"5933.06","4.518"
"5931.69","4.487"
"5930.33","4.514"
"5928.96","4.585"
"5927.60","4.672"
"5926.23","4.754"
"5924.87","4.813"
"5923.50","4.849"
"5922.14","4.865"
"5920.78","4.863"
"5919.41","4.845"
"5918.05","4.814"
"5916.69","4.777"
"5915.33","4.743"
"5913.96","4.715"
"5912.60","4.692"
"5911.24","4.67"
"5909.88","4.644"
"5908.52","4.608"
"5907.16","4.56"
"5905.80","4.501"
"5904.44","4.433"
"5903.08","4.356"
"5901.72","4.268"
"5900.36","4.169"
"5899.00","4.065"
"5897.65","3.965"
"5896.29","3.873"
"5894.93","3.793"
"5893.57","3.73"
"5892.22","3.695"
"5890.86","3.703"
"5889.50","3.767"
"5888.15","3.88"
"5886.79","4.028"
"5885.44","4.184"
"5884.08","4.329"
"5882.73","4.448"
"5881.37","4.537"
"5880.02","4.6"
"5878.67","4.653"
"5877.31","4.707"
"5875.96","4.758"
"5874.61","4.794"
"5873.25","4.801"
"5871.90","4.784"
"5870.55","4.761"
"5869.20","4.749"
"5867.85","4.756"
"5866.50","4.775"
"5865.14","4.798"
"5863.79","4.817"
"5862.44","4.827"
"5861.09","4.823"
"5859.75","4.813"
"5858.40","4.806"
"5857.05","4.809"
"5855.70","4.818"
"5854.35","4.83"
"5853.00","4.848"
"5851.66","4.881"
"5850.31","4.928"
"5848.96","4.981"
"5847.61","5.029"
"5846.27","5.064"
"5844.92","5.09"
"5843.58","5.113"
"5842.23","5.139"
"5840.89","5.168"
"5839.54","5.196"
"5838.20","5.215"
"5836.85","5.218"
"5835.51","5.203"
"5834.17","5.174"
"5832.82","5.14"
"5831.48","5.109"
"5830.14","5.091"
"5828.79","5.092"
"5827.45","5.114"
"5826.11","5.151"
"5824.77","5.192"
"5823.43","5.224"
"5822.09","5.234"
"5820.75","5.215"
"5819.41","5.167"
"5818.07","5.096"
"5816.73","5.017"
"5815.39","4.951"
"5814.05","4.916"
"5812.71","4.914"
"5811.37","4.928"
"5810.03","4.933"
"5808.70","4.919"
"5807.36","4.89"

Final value 0.07 mag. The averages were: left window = 5.14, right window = 5.02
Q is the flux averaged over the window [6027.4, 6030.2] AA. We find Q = 5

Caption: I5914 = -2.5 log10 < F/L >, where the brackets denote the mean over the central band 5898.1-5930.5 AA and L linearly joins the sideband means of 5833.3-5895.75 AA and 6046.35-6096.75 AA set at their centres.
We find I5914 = 0.04 mag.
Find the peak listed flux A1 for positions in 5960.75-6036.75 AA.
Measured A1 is 5.021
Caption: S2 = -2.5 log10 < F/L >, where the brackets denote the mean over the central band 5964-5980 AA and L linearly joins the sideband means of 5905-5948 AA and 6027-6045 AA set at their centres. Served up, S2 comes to 0.04 mag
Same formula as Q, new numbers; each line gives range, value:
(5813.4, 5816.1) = 4.93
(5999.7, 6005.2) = 4.87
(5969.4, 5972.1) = 4.63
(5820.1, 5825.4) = 5.22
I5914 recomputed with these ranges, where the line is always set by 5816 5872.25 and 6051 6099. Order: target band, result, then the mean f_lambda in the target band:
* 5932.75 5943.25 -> 0.05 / 4.77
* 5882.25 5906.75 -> 0.22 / 4.07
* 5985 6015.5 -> 0.04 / 4.81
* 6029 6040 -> 0.00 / 5.02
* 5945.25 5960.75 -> 0.04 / 4.8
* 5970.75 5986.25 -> 0.06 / 4.73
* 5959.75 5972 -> 0.07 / 4.7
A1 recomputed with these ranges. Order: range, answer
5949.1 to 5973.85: 4.842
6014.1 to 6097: 5.222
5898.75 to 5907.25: 4.56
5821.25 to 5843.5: 5.234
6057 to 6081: 5.142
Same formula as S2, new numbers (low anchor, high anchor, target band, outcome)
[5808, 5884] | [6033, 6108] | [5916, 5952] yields 0.044 mag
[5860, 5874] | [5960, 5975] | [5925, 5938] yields 0.020 mag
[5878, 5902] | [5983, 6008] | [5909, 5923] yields -0.117 mag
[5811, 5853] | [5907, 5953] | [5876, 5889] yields 0.124 mag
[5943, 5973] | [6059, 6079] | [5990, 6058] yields -0.002 mag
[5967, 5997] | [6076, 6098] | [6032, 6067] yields -0.049 mag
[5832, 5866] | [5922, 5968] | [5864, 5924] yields 0.097 mag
